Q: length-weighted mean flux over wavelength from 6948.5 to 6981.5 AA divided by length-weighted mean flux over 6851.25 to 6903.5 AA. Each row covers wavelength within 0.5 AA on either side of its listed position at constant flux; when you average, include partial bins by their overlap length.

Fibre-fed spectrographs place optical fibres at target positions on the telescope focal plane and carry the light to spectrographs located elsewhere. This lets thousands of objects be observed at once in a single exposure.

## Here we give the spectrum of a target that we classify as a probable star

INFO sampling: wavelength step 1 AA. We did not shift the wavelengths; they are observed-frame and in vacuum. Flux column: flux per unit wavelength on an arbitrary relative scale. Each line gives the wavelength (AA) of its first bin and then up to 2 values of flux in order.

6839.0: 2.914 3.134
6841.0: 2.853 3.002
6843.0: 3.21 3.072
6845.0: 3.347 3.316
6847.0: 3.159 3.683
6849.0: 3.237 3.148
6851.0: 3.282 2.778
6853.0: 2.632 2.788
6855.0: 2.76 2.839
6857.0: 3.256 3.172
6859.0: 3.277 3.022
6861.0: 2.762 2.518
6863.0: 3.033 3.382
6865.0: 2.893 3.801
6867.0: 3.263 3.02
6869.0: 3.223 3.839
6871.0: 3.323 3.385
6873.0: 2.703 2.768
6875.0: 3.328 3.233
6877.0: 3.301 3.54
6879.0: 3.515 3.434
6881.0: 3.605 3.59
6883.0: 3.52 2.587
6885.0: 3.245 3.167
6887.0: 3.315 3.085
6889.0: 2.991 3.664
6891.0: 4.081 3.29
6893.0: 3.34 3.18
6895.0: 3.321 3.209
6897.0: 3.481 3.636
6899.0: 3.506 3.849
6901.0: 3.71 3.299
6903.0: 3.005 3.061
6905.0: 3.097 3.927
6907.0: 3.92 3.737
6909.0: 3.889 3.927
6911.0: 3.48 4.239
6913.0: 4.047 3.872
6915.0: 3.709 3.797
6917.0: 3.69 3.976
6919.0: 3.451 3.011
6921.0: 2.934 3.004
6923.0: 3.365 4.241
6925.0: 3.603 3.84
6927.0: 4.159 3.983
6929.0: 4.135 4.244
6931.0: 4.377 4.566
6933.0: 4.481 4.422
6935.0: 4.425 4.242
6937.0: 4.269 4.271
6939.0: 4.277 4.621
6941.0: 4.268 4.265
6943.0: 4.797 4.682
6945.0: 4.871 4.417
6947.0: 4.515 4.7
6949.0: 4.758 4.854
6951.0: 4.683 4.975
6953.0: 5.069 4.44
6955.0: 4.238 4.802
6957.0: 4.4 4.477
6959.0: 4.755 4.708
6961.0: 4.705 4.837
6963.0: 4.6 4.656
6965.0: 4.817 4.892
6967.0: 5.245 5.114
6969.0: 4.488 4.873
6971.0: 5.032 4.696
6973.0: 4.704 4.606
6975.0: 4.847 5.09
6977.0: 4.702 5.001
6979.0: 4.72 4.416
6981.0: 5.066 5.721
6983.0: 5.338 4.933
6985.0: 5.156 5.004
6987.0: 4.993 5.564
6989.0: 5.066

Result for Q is 1.47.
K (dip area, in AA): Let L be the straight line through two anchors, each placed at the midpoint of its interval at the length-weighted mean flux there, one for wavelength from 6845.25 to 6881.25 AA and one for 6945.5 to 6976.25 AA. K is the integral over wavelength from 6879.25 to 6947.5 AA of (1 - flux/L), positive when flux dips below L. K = 3.5 AA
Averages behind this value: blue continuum 3.17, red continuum 4.74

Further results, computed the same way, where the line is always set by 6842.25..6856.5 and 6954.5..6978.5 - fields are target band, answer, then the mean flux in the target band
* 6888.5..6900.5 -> 0.87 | 3.46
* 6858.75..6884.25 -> 1.30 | 3.23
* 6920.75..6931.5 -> 0.93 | 3.83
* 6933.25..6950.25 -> -0.36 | 4.5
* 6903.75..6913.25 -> 0.47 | 3.74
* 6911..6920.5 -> 0.69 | 3.74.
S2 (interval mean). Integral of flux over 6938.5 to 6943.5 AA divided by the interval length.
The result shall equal 4.45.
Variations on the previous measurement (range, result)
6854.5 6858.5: 3.01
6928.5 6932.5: 4.33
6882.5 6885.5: 3.12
